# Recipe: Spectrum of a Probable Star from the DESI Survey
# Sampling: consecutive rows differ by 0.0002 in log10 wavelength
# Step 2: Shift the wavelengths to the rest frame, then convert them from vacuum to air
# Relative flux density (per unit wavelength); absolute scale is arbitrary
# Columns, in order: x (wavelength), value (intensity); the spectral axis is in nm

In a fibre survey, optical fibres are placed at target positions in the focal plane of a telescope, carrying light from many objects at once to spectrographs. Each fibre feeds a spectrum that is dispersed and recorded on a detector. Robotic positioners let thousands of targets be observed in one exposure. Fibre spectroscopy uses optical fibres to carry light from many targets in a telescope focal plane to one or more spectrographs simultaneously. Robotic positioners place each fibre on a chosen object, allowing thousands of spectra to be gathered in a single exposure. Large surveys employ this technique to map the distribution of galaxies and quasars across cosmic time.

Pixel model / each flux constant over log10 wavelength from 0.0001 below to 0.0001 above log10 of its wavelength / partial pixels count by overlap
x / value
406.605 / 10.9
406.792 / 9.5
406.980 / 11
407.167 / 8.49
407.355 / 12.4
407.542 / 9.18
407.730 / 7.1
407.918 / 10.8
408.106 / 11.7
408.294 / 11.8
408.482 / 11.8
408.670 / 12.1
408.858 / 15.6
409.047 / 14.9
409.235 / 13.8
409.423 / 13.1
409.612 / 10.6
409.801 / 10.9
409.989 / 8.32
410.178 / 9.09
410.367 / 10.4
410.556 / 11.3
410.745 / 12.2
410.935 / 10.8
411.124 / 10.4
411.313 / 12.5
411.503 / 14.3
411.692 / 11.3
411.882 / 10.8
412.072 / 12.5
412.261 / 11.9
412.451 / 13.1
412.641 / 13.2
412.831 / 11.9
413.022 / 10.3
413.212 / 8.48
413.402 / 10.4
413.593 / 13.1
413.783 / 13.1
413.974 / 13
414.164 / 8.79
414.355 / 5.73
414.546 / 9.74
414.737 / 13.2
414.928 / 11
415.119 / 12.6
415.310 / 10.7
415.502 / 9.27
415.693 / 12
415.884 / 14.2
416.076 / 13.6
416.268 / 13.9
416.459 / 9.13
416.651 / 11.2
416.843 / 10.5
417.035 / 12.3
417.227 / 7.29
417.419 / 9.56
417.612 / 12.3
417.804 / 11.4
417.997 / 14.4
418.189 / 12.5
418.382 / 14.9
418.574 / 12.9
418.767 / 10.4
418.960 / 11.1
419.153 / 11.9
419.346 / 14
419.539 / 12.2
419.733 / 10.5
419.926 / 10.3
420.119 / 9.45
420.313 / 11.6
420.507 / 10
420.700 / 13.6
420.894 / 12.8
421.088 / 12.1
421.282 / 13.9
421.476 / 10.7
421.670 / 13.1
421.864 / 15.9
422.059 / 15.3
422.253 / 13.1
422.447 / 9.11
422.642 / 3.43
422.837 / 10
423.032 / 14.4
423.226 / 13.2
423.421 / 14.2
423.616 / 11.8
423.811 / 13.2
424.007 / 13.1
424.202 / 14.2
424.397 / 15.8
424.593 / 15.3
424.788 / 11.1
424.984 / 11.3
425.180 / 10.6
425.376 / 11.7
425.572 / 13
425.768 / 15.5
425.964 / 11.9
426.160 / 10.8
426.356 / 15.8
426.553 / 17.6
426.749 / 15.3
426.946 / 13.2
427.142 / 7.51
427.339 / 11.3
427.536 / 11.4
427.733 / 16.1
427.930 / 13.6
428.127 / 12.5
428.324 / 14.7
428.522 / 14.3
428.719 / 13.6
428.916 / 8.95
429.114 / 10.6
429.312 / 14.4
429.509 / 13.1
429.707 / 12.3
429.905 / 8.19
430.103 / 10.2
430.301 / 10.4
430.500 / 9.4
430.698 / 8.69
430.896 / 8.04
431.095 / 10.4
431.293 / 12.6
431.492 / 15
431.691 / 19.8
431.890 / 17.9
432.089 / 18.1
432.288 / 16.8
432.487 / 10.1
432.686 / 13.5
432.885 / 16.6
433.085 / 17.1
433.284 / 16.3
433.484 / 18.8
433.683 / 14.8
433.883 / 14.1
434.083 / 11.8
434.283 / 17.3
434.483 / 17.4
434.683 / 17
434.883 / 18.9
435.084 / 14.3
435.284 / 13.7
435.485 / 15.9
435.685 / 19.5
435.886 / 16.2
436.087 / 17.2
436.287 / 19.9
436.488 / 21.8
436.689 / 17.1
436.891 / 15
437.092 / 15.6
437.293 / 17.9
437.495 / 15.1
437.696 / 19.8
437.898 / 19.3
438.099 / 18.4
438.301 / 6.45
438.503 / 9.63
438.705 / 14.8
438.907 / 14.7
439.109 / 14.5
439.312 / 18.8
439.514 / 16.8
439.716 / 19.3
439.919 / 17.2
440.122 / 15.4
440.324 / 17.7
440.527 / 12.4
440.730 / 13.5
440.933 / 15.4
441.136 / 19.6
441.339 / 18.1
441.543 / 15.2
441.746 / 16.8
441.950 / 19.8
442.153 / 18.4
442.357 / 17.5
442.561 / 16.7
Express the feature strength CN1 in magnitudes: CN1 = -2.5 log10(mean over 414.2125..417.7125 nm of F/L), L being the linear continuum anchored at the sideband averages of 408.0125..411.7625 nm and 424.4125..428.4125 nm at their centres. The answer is 0.12 mag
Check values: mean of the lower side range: 11.8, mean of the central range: 11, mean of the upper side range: 13.1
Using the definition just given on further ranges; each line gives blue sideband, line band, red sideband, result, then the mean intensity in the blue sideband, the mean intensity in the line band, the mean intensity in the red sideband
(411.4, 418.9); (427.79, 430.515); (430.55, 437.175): 0.211 mag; 11.6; 12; 15.6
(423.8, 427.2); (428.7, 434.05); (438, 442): 0.074 mag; 13.2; 13.3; 15.7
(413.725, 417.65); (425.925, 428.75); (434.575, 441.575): 0.039 mag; 11.1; 13.3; 16.4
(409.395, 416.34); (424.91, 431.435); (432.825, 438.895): 0.201 mag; 11.4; 12.1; 16.2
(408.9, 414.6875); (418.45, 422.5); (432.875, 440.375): 0.084 mag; 11.4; 12.1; 16.4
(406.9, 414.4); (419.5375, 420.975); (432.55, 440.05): 0.174 mag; 11.3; 11.2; 16.2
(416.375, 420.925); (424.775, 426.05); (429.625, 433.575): 0.029 mag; 11.5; 12.2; 13.5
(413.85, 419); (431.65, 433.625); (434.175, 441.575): -0.082 mag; 11.4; 16.4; 16.4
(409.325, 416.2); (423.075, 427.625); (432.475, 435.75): 0.077 mag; 11.3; 13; 15.8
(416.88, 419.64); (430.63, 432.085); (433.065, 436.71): 0.160 mag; 11.9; 13.6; 16.8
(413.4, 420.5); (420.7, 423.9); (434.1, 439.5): 0.040 mag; 11.5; 12.3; 16.3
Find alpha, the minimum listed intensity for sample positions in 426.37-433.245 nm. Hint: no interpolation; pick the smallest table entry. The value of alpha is 7.51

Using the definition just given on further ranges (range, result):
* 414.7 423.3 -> 3.43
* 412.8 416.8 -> 5.73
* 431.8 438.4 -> 6.45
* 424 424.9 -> 11.1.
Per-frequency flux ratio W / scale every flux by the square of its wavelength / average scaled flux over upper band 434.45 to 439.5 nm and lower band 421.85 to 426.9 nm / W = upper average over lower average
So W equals 1.3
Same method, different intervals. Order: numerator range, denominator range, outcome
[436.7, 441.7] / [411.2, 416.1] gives 1.55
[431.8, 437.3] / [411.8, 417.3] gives 1.60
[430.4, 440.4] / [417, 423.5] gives 1.42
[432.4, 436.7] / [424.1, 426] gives 1.31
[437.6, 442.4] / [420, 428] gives 1.39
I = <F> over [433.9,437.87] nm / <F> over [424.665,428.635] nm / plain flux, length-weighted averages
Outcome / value 1.30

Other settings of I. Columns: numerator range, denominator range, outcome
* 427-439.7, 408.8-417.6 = 1.28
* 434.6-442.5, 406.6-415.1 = 1.47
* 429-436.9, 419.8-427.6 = 1.19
